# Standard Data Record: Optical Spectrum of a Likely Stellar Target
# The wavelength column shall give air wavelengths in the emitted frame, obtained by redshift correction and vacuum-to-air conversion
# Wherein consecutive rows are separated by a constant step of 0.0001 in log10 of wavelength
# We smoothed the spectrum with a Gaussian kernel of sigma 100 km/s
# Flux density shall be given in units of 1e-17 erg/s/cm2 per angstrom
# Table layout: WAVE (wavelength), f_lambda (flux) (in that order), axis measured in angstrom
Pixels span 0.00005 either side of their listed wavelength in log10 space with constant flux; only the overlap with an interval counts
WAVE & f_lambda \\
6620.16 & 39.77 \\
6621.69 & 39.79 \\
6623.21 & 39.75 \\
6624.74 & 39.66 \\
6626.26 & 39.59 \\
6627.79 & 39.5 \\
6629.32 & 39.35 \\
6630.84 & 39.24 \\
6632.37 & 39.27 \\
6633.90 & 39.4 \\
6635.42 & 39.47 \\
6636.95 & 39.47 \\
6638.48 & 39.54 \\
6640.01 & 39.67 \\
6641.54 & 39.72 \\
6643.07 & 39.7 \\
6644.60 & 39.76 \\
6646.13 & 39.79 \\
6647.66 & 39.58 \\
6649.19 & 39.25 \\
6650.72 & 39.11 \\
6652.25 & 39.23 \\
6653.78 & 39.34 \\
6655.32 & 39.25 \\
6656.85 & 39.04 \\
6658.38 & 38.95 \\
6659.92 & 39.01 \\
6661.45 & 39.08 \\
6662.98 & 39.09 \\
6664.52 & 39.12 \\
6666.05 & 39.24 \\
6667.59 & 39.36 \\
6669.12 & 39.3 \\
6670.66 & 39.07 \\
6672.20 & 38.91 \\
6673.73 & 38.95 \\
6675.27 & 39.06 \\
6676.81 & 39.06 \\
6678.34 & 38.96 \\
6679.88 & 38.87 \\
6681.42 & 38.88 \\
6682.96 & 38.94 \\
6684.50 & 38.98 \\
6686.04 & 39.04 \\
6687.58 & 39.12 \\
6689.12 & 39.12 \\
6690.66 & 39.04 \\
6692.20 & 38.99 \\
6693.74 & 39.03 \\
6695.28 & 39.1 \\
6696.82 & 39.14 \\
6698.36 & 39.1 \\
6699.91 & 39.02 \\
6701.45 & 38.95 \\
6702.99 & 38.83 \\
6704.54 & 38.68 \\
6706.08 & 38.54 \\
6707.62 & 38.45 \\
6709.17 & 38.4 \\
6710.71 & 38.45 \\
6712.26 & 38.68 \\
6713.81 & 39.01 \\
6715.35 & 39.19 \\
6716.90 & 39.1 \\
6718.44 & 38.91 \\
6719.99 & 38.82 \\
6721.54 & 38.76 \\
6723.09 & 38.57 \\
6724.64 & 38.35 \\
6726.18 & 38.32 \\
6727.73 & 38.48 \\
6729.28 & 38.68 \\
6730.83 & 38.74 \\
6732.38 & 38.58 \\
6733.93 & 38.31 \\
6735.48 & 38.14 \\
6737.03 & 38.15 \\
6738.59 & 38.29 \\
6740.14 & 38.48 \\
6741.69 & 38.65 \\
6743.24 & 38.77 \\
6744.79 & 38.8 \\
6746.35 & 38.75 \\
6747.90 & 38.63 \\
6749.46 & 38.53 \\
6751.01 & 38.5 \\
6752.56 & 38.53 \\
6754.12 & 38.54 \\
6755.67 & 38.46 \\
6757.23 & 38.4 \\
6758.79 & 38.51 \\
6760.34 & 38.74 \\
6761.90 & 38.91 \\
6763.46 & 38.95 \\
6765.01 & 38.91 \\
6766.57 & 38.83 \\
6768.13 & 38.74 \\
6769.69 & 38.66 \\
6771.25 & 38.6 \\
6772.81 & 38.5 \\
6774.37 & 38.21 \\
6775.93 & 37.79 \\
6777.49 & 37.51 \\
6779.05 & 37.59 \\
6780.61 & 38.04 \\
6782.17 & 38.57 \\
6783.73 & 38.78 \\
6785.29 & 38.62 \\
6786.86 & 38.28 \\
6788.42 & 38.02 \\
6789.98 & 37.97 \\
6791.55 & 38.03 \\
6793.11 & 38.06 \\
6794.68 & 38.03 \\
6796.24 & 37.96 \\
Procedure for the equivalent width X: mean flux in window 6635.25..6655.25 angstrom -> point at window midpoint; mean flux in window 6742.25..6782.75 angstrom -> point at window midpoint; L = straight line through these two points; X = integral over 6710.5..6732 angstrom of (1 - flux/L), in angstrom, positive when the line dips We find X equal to 0.1 angstrom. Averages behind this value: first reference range 39.5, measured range 38.7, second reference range 38.5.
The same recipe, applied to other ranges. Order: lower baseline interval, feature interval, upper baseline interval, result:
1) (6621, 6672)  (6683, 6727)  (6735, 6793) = 0.1 angstrom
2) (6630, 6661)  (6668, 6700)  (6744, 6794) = 0.0 angstrom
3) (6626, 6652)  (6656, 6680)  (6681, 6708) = 0.1 angstrom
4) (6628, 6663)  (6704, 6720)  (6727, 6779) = 0.0 angstrom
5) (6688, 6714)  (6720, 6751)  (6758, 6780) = 0.1 angstrom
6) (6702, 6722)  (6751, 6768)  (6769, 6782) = -0.2 angstrom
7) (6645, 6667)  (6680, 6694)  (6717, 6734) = 0.0 angstrom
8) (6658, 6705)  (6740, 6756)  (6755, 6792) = 0.0 angstrom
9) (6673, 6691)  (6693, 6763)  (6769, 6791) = -0.1 angstrom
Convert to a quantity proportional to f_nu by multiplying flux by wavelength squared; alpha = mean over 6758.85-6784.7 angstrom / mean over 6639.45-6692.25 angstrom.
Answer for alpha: 1.0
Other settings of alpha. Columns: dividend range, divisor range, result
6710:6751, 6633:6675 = 1.01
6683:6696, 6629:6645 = 1.00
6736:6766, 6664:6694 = 1.01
